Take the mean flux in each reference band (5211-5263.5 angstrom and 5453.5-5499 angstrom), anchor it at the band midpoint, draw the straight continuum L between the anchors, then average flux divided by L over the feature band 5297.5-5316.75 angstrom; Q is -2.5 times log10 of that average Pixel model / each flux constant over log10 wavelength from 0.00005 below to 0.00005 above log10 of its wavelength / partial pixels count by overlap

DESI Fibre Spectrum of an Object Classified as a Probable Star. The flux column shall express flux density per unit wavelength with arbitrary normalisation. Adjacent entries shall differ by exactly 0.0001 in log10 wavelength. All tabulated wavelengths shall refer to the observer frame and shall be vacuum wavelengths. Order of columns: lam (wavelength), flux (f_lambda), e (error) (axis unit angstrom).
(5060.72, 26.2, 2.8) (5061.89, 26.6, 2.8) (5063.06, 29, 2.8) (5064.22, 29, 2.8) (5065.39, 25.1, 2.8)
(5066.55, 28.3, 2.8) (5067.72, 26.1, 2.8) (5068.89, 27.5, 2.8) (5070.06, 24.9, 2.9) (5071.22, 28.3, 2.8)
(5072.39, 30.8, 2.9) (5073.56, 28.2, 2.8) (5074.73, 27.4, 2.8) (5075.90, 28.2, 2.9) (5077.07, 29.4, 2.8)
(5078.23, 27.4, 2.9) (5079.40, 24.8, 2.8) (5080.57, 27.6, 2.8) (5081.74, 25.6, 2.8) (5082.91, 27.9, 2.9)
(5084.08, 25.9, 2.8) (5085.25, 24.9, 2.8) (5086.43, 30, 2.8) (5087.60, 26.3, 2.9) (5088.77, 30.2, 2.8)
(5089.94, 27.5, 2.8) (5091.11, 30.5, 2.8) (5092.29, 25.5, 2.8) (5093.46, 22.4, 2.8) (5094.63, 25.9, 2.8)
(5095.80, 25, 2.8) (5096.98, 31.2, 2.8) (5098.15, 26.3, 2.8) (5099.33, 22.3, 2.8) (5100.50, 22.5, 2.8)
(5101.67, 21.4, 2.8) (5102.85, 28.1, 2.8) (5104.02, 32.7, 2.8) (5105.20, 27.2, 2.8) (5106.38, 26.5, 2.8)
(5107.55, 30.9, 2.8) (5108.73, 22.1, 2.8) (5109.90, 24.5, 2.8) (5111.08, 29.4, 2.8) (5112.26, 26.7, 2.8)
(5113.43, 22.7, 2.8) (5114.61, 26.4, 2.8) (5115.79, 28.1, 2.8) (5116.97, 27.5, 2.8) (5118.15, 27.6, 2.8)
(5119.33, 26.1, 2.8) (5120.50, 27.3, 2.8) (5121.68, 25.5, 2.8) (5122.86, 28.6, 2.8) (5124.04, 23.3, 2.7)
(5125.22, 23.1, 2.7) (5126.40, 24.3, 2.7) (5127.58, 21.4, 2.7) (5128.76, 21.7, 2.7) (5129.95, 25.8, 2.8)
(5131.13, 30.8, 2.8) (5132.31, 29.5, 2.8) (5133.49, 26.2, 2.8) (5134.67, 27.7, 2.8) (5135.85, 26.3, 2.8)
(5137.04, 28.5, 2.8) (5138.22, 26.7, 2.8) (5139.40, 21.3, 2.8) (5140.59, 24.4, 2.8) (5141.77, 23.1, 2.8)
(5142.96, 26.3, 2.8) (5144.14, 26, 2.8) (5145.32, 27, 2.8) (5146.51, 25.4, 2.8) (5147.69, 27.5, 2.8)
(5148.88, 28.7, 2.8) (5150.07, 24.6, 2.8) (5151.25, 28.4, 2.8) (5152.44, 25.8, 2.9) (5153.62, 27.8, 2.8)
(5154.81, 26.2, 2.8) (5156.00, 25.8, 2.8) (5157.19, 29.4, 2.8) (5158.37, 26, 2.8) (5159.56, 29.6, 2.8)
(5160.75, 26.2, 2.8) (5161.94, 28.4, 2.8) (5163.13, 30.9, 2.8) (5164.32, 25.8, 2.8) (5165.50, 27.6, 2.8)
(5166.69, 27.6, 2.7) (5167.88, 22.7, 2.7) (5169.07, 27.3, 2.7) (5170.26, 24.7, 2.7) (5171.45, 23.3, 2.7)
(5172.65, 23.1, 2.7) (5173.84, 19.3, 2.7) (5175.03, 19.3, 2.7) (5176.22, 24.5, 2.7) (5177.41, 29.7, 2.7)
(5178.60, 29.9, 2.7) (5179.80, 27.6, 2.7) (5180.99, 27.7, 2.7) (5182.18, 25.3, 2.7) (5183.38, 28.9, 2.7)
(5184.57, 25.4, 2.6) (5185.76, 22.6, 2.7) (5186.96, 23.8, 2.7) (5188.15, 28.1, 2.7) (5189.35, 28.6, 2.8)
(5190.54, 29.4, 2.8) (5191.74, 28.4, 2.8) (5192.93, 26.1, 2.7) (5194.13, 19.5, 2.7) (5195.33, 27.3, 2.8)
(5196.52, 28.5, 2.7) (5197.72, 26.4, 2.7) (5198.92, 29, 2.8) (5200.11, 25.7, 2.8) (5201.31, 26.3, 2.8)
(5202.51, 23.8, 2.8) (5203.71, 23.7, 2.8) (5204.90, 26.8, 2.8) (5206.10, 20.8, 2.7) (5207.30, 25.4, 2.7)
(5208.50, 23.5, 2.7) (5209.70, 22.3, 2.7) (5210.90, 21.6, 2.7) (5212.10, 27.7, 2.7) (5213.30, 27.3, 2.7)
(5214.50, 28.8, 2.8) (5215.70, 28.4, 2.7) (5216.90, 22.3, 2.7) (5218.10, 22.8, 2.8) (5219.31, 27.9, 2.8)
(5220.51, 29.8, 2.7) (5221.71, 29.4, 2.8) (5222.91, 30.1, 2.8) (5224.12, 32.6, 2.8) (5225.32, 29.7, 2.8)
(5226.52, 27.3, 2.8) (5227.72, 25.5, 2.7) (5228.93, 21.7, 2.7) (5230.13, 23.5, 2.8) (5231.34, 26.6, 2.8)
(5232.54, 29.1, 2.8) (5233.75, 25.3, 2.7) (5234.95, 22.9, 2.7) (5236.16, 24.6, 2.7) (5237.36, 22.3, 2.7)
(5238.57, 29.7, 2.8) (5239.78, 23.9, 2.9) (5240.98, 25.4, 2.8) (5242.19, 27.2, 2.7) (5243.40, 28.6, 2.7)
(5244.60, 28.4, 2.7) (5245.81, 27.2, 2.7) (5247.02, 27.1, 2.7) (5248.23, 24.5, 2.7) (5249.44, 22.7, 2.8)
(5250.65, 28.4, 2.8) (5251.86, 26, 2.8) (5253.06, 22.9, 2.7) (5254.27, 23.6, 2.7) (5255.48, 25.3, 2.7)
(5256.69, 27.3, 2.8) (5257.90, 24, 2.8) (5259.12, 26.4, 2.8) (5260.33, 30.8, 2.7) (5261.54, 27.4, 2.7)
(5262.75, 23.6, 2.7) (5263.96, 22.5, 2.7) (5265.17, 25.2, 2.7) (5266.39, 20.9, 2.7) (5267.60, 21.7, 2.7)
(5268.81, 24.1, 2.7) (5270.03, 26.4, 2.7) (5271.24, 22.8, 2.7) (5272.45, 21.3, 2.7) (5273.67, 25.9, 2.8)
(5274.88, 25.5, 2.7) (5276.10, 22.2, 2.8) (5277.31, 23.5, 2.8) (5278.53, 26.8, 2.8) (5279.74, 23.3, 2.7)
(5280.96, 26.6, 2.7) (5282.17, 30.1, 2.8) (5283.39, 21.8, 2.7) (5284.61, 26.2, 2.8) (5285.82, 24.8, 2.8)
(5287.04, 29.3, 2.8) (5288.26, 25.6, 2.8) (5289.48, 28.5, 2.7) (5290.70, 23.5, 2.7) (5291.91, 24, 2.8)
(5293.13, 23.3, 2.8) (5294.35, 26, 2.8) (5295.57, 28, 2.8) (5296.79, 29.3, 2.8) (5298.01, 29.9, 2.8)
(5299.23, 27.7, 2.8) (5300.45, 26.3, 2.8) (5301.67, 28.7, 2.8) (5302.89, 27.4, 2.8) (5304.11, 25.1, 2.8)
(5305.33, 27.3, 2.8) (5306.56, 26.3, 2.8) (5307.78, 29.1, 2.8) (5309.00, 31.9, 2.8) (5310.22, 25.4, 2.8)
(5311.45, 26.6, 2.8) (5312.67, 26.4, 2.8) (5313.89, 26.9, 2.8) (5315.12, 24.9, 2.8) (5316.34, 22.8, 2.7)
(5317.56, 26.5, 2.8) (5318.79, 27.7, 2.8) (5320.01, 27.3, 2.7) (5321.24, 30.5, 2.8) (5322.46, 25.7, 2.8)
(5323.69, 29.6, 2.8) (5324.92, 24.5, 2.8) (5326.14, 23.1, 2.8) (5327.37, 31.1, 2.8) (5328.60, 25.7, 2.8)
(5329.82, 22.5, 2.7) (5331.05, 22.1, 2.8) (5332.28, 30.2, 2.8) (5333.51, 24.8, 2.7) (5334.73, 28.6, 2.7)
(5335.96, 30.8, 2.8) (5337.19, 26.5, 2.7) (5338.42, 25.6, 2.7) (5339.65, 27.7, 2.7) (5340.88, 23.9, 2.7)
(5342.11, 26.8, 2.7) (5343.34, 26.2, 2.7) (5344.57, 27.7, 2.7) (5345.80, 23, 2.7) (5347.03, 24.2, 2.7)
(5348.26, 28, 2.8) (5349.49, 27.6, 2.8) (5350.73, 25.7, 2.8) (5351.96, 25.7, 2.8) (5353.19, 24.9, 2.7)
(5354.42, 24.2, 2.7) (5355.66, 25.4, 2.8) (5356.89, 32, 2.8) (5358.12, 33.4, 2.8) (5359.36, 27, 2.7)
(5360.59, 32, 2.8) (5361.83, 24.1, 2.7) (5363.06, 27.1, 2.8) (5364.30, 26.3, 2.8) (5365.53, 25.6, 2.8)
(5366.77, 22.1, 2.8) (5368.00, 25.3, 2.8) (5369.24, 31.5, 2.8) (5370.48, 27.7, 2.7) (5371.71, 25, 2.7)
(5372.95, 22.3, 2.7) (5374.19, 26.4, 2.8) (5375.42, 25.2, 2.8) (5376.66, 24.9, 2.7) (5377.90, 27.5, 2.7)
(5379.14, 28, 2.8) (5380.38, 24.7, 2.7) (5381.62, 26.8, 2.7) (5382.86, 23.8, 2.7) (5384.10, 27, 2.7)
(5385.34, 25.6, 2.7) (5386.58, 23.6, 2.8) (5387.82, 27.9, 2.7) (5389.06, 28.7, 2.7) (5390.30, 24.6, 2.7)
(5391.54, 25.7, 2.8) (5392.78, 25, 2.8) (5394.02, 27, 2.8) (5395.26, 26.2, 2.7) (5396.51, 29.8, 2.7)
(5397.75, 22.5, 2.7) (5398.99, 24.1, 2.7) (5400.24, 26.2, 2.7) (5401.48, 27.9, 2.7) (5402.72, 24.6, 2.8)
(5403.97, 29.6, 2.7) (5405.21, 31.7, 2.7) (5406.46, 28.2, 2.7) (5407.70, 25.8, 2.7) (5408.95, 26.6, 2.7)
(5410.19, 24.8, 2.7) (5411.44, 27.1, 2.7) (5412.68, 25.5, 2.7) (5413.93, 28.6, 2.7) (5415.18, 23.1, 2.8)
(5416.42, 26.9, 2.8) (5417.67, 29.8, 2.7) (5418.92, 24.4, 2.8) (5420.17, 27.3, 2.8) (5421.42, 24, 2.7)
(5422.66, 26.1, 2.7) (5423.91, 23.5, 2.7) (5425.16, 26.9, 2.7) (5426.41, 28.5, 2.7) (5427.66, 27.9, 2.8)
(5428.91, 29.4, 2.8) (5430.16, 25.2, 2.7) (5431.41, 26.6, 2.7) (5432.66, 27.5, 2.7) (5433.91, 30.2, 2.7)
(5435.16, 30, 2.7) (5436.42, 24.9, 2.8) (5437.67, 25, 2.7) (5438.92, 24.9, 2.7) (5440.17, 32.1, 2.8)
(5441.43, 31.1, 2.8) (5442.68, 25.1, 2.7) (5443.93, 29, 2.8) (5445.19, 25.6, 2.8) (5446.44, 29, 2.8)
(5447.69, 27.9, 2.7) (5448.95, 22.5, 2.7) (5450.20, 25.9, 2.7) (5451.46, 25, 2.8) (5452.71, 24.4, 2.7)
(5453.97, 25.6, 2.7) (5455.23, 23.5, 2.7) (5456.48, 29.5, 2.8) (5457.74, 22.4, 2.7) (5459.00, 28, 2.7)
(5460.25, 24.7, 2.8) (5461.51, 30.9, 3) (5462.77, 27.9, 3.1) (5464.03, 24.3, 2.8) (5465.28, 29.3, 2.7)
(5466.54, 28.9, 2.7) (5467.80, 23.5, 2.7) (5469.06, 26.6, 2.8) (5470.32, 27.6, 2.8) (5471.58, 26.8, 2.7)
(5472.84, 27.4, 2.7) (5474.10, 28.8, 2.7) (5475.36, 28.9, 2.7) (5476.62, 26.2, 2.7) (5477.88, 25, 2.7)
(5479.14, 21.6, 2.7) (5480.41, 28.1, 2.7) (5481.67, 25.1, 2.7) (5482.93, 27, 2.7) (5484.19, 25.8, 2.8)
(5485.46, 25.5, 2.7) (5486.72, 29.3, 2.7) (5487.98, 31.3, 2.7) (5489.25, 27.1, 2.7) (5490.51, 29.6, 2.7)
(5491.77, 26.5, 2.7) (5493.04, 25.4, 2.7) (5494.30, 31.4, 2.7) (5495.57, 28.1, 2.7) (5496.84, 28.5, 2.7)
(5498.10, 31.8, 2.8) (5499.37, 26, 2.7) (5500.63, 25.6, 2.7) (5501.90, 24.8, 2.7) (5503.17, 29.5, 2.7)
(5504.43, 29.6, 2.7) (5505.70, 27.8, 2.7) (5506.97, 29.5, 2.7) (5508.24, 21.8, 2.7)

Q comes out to -0.02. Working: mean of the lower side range 26.4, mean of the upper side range 27.2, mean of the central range 27.1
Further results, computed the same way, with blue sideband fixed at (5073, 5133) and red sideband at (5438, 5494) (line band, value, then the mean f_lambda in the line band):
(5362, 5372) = 0.019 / 26.3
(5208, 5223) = 0.017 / 26.2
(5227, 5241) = 0.067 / 25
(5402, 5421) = -0.004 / 26.9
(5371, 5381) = 0.052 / 25.5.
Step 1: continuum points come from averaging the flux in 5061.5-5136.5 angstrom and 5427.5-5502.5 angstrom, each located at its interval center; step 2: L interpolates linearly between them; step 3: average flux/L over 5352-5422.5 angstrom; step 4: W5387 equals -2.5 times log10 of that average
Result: 0.020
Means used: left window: 26.7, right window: 27.1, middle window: 26.5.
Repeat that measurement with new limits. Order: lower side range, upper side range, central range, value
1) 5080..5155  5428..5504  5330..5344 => 0.012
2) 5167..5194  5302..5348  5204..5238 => -0.001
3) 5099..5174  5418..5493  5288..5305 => -0.009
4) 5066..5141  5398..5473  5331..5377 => 0.005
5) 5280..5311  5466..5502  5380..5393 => 0.050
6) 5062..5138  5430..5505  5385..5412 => 0.021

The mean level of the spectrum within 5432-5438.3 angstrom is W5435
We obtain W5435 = 27.5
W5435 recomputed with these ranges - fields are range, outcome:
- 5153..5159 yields 27.1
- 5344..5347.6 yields 25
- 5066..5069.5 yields 27.2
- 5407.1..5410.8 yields 25.7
